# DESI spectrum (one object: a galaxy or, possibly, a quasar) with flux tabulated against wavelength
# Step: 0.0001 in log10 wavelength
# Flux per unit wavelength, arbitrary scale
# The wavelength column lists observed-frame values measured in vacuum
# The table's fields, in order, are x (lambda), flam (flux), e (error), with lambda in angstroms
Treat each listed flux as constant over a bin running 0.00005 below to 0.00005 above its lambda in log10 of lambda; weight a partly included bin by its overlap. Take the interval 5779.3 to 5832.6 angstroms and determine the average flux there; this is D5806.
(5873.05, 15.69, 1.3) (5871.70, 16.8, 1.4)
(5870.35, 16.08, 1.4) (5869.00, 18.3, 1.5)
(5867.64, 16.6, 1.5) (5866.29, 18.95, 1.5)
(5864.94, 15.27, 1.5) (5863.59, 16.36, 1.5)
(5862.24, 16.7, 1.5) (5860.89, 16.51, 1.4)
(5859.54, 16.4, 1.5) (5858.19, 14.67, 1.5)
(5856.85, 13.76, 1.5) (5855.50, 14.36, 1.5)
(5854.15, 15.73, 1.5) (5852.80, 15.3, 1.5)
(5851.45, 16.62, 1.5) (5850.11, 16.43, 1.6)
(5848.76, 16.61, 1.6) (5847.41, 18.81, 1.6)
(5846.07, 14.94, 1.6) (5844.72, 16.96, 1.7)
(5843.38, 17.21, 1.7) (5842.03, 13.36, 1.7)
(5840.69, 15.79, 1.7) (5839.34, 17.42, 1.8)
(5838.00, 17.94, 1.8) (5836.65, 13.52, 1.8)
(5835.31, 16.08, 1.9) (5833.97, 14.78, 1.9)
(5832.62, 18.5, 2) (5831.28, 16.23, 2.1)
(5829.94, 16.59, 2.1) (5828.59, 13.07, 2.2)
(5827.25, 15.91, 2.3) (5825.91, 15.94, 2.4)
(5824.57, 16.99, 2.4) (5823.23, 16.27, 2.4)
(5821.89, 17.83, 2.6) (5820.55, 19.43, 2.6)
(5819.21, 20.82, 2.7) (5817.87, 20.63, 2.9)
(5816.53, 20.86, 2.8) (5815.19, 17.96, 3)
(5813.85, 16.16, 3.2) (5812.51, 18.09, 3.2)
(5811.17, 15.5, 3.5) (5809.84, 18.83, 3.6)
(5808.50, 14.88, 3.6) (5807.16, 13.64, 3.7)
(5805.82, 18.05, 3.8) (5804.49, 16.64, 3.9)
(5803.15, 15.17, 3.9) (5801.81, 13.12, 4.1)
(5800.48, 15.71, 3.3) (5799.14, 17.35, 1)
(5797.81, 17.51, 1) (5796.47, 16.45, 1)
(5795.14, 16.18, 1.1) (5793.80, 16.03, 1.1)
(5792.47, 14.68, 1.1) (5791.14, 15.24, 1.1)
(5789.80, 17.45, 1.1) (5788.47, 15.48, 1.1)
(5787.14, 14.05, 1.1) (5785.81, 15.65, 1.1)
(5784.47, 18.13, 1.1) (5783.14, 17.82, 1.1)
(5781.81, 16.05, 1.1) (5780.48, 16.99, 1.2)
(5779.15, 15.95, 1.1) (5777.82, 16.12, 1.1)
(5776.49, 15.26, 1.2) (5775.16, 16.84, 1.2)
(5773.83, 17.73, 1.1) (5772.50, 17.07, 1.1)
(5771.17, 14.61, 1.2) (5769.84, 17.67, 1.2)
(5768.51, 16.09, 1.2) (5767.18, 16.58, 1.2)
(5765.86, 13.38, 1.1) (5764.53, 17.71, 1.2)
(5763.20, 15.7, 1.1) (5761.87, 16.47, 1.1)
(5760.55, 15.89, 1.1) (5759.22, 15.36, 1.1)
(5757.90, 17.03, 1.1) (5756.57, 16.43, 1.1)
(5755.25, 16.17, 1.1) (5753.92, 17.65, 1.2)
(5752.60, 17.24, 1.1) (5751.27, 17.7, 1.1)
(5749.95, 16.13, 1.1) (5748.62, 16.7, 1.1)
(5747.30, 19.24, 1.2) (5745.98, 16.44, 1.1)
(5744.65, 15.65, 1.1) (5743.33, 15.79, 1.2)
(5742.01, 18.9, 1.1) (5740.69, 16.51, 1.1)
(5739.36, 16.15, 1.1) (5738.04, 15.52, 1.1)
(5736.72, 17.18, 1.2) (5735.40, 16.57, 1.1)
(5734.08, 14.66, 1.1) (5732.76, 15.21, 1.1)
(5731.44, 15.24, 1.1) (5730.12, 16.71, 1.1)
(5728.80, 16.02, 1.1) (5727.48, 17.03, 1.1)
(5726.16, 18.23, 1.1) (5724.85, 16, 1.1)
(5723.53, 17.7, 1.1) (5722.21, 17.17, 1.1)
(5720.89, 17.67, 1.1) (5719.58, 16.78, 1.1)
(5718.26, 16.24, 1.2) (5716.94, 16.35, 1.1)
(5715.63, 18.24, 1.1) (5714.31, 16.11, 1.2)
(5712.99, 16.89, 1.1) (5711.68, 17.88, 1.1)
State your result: 16.7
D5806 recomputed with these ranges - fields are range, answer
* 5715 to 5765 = 16.7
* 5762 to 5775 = 16.3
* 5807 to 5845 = 16.8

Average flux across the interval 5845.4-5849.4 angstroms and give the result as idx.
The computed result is 16.8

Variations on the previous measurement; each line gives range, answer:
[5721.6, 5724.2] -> 17.4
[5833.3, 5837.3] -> 14.8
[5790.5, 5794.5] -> 15.3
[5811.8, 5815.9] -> 17.4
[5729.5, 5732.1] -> 16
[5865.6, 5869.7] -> 17.9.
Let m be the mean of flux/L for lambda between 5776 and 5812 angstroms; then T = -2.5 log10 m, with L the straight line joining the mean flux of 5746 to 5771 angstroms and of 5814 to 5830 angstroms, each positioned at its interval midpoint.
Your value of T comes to 0.07 mag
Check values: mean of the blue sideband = 16.6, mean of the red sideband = 17.7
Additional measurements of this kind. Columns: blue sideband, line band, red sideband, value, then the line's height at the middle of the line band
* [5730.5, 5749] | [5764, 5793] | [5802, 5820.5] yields 0.05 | 17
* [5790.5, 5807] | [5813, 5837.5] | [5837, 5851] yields -0.06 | 16.3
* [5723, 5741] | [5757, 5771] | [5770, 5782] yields 0.01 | 16.3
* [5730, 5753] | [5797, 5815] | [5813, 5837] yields 0.05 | 17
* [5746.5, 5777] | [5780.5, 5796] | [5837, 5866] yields 0.02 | 16.4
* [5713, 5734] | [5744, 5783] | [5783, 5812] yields -0.01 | 16.3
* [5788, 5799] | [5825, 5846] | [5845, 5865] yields 0.01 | 16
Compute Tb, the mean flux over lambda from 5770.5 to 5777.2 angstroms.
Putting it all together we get 16.3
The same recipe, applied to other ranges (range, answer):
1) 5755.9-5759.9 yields 16.3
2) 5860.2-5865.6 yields 16.2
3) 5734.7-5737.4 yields 16.8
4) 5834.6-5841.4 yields 16.1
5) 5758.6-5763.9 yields 15.9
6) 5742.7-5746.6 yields 15.9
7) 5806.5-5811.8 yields 15.7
